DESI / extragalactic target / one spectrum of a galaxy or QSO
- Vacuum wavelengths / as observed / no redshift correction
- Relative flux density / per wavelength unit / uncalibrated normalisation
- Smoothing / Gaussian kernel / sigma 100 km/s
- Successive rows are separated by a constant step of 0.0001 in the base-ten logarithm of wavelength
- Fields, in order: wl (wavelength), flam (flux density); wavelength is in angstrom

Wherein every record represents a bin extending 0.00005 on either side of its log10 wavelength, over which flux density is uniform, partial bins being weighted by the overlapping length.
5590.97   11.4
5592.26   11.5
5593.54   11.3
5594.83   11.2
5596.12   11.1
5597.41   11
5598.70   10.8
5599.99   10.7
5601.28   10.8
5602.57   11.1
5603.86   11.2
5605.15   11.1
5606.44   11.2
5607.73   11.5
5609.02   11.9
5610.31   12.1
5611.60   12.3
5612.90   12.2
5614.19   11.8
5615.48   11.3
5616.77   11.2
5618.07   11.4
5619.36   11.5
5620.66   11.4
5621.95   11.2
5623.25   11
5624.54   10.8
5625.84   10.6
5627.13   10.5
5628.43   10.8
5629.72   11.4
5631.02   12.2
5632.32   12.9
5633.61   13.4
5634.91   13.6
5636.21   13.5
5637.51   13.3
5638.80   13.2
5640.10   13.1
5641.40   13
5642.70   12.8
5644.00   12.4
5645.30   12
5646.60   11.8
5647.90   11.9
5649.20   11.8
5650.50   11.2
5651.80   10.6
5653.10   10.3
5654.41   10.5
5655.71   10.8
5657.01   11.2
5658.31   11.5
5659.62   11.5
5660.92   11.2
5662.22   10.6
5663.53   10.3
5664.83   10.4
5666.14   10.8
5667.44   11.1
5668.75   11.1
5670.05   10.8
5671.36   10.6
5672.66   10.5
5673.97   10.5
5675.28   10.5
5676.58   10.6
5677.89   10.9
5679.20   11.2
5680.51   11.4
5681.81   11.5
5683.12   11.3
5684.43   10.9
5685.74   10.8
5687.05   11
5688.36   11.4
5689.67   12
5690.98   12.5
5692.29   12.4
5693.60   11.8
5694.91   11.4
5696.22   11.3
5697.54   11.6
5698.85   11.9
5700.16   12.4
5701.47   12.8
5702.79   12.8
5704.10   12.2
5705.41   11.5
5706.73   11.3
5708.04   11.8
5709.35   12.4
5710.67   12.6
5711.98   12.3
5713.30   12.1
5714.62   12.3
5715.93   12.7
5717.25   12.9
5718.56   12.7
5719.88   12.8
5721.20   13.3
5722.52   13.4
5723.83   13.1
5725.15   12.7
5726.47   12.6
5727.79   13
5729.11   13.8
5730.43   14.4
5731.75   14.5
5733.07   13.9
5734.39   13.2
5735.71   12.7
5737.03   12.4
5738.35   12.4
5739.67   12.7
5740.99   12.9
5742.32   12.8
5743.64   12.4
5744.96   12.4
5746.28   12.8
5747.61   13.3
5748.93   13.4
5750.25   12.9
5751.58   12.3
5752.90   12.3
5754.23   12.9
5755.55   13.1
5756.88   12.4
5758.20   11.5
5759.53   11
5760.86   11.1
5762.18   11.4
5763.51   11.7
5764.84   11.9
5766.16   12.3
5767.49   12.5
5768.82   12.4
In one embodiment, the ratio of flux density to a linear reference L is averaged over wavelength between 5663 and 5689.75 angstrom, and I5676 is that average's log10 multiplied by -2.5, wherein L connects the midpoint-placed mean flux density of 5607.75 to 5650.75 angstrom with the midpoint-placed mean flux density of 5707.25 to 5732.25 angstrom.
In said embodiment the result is 0.14 mag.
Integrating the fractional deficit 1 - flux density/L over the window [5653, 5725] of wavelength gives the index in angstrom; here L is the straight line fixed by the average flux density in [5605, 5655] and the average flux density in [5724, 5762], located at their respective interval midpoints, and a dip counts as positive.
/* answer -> 4.2 angstrom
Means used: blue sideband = 11.8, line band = 11.6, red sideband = 12.8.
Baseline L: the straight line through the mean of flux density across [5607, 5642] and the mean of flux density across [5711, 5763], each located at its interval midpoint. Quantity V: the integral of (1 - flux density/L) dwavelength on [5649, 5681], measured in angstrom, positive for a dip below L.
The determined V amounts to 3.6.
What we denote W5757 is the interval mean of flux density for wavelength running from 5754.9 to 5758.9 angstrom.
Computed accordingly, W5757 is 12.3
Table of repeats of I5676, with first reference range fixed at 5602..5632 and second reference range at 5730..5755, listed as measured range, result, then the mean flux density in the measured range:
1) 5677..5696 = 0.07 mag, 11.5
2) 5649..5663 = 0.09 mag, 11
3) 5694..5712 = 0.04 mag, 12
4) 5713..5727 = -0.01 mag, 12.8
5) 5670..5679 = 0.14 mag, 10.6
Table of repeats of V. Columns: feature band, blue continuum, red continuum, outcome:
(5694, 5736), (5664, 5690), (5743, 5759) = -2.9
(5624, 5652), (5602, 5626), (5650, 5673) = -2.6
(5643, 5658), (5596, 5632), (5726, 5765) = 0.4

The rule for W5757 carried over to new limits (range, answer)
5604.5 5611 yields 11.6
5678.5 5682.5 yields 11.4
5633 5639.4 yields 13.4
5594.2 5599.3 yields 11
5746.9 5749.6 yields 13.3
